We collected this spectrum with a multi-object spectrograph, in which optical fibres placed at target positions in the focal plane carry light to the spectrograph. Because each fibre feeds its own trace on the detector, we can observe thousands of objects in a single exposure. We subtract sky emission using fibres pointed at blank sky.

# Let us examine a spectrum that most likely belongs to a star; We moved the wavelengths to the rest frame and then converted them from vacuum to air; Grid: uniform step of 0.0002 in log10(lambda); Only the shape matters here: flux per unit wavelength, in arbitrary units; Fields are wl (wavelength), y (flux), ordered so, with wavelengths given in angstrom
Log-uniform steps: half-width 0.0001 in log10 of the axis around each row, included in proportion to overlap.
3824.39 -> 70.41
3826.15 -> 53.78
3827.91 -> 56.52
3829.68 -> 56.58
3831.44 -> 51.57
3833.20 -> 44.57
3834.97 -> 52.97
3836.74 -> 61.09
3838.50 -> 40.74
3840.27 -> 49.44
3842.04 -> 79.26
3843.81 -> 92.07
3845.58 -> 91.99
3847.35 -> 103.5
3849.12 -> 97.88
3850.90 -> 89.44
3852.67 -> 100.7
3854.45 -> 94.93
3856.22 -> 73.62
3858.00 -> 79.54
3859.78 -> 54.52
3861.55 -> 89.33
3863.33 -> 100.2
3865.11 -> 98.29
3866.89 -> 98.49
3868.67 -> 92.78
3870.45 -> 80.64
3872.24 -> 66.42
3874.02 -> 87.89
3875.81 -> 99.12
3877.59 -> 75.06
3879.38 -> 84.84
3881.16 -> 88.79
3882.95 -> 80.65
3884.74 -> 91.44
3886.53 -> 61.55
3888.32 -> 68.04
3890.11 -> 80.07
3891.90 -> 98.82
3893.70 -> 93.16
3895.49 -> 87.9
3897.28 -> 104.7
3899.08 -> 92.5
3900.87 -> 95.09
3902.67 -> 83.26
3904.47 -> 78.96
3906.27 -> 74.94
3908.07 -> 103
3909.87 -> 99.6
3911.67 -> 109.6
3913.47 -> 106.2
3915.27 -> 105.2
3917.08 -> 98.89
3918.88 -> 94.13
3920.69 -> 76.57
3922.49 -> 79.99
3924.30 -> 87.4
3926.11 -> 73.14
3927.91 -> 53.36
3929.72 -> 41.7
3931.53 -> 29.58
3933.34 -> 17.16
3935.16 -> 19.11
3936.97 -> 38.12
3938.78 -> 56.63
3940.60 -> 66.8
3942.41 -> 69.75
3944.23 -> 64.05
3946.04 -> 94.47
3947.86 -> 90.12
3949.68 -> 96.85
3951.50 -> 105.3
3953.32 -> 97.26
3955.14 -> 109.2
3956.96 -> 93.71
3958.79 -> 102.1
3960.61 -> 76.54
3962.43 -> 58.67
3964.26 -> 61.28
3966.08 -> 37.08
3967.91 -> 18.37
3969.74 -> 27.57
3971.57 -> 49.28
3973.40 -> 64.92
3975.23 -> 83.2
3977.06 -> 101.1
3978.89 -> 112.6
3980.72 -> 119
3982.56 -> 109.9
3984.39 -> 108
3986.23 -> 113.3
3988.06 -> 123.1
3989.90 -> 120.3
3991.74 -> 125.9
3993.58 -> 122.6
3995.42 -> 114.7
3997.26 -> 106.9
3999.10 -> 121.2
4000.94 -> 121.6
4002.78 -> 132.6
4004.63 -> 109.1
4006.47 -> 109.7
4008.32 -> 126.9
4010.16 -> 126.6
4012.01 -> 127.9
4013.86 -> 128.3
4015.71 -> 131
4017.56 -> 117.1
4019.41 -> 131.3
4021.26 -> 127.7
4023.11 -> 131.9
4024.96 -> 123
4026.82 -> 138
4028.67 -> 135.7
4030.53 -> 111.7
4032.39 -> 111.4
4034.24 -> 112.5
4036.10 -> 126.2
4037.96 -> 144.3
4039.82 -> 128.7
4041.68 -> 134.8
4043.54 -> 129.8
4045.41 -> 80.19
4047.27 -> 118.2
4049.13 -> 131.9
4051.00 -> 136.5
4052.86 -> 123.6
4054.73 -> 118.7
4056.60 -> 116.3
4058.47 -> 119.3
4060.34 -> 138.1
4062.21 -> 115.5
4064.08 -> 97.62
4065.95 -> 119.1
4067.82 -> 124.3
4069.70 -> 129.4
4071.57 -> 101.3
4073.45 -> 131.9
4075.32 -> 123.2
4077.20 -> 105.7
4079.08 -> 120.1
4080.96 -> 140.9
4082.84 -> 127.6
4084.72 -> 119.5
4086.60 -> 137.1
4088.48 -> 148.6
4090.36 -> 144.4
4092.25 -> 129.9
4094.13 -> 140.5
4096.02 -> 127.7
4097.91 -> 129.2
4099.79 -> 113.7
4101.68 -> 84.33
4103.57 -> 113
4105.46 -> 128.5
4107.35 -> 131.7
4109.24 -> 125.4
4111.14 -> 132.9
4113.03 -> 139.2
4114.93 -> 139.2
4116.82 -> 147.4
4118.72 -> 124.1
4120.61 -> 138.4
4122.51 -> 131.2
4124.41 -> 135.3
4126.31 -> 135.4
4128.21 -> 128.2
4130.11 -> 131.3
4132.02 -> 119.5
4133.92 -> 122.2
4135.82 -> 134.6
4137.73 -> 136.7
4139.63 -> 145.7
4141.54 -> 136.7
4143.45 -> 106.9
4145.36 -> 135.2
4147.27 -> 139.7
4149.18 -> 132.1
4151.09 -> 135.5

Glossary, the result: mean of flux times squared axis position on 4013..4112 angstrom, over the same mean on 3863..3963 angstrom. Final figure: 1.64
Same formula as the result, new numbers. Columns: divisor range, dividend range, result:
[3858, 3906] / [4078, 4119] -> 1.68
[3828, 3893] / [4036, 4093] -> 1.74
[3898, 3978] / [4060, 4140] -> 1.86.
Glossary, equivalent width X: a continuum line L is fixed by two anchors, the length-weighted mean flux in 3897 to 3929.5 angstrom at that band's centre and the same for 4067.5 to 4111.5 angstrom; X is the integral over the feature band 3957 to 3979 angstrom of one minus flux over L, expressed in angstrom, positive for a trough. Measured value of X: 7.6 angstrom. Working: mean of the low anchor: 88.5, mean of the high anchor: 125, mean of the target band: 65.5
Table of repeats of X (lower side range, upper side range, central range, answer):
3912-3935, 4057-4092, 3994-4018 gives -5.0 angstrom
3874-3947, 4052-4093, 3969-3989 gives 1.1 angstrom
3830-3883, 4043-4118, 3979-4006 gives -2.6 angstrom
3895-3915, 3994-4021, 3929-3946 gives 9.2 angstrom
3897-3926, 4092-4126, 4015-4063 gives -3.6 angstrom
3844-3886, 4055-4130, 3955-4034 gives 3.7 angstrom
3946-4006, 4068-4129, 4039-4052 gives -1.0 angstrom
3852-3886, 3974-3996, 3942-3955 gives 1.7 angstrom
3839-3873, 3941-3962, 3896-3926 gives -1.6 angstrom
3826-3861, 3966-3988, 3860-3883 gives -4.1 angstrom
